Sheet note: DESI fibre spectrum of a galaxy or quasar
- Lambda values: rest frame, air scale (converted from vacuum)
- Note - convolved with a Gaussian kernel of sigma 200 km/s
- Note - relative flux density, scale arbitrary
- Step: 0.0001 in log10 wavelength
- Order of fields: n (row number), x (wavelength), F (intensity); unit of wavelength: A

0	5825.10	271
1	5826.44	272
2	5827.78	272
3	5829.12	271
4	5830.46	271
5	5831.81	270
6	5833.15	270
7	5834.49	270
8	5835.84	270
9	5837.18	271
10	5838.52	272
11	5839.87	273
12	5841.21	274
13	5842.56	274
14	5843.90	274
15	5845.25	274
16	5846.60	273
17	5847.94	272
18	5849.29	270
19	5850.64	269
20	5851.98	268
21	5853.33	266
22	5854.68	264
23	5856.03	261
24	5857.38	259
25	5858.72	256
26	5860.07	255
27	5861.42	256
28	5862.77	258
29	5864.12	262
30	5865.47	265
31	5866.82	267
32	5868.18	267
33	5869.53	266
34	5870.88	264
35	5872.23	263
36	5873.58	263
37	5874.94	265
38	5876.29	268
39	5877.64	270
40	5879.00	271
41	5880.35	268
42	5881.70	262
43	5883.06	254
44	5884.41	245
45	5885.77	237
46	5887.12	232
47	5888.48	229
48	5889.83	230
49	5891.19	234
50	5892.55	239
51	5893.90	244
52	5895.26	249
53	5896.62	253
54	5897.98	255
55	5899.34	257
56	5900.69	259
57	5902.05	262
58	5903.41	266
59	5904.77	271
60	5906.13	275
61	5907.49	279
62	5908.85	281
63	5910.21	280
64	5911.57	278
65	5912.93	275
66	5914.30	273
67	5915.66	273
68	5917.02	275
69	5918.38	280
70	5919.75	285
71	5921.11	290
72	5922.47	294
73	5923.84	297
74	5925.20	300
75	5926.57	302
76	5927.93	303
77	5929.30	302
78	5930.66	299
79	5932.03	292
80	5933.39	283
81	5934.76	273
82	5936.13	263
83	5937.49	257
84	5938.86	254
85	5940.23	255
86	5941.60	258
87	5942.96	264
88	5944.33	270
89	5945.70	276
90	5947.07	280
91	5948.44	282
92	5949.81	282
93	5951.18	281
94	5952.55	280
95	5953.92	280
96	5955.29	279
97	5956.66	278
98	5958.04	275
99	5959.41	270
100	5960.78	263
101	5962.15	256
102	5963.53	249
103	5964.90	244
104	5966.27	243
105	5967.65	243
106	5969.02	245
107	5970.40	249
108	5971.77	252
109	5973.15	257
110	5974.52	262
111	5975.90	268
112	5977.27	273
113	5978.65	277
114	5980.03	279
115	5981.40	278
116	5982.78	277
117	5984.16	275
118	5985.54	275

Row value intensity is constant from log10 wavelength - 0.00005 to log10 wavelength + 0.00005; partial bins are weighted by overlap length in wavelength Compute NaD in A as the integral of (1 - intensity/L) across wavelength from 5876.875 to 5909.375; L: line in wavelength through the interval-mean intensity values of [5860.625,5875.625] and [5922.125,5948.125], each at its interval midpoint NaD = 1.7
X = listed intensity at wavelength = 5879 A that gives 271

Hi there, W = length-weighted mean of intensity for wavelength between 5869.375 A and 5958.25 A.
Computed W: 269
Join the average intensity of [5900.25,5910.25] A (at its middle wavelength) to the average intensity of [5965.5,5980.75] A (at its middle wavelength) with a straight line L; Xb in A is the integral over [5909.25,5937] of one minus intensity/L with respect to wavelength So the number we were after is -1.8 A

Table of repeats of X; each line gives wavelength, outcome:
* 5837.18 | 271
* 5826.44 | 272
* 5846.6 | 273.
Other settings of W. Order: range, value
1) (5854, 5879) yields 263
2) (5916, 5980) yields 273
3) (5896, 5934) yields 280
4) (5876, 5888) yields 256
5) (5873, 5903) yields 252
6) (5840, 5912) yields 261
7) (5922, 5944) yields 281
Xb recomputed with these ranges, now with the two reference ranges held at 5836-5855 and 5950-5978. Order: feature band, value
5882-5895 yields 1.4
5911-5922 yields -0.5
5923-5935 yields -1.4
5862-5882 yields 0.3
